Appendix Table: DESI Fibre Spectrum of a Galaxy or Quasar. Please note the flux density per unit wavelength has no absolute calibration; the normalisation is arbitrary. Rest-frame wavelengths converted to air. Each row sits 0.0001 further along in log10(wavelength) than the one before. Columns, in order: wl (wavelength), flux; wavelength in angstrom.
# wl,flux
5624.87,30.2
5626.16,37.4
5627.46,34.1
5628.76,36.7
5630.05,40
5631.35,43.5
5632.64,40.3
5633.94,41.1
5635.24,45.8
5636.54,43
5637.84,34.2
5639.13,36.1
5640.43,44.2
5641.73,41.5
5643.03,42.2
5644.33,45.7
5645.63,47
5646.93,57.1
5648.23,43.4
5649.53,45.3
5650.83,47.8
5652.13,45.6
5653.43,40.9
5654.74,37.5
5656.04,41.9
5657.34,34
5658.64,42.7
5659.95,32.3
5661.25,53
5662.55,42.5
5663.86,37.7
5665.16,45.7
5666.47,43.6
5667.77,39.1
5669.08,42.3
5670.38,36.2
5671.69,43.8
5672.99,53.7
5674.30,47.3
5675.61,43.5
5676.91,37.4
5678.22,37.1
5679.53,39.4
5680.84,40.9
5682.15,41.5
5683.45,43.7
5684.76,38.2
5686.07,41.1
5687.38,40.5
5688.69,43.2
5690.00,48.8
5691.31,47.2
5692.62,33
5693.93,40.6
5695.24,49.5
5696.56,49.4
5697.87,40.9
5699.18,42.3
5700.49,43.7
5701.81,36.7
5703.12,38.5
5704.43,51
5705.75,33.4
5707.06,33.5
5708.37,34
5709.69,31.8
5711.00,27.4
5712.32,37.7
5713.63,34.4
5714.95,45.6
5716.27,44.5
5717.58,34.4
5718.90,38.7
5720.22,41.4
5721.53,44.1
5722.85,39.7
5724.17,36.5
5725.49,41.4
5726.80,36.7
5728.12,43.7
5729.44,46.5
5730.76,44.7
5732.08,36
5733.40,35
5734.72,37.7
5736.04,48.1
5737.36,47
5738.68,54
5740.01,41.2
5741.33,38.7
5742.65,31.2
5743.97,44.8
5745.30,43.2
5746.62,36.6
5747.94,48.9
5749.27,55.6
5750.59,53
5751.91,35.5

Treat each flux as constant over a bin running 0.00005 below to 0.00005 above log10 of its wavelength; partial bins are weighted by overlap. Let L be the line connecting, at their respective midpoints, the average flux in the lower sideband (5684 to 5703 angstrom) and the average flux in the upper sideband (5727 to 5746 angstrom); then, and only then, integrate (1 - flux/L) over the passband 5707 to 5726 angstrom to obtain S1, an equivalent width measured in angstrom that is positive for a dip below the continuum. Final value 2.0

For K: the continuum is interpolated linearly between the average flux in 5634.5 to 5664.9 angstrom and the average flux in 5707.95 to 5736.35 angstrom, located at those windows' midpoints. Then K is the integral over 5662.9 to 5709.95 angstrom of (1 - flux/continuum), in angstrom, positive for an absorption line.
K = -0.7 angstrom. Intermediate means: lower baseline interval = 42.7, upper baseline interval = 39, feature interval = 41.5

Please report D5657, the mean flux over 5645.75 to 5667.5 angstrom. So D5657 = 43.2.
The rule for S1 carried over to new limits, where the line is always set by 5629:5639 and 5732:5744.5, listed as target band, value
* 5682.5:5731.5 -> 1.0 angstrom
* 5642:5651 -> -1.3 angstrom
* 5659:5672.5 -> -0.3 angstrom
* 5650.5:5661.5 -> -0.1 angstrom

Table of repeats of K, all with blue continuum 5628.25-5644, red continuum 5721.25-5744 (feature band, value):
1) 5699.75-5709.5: 0.67 angstrom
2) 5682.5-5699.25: -0.73 angstrom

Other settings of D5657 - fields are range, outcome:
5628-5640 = 40.1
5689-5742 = 40.7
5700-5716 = 37.4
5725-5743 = 41.8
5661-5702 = 42.6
